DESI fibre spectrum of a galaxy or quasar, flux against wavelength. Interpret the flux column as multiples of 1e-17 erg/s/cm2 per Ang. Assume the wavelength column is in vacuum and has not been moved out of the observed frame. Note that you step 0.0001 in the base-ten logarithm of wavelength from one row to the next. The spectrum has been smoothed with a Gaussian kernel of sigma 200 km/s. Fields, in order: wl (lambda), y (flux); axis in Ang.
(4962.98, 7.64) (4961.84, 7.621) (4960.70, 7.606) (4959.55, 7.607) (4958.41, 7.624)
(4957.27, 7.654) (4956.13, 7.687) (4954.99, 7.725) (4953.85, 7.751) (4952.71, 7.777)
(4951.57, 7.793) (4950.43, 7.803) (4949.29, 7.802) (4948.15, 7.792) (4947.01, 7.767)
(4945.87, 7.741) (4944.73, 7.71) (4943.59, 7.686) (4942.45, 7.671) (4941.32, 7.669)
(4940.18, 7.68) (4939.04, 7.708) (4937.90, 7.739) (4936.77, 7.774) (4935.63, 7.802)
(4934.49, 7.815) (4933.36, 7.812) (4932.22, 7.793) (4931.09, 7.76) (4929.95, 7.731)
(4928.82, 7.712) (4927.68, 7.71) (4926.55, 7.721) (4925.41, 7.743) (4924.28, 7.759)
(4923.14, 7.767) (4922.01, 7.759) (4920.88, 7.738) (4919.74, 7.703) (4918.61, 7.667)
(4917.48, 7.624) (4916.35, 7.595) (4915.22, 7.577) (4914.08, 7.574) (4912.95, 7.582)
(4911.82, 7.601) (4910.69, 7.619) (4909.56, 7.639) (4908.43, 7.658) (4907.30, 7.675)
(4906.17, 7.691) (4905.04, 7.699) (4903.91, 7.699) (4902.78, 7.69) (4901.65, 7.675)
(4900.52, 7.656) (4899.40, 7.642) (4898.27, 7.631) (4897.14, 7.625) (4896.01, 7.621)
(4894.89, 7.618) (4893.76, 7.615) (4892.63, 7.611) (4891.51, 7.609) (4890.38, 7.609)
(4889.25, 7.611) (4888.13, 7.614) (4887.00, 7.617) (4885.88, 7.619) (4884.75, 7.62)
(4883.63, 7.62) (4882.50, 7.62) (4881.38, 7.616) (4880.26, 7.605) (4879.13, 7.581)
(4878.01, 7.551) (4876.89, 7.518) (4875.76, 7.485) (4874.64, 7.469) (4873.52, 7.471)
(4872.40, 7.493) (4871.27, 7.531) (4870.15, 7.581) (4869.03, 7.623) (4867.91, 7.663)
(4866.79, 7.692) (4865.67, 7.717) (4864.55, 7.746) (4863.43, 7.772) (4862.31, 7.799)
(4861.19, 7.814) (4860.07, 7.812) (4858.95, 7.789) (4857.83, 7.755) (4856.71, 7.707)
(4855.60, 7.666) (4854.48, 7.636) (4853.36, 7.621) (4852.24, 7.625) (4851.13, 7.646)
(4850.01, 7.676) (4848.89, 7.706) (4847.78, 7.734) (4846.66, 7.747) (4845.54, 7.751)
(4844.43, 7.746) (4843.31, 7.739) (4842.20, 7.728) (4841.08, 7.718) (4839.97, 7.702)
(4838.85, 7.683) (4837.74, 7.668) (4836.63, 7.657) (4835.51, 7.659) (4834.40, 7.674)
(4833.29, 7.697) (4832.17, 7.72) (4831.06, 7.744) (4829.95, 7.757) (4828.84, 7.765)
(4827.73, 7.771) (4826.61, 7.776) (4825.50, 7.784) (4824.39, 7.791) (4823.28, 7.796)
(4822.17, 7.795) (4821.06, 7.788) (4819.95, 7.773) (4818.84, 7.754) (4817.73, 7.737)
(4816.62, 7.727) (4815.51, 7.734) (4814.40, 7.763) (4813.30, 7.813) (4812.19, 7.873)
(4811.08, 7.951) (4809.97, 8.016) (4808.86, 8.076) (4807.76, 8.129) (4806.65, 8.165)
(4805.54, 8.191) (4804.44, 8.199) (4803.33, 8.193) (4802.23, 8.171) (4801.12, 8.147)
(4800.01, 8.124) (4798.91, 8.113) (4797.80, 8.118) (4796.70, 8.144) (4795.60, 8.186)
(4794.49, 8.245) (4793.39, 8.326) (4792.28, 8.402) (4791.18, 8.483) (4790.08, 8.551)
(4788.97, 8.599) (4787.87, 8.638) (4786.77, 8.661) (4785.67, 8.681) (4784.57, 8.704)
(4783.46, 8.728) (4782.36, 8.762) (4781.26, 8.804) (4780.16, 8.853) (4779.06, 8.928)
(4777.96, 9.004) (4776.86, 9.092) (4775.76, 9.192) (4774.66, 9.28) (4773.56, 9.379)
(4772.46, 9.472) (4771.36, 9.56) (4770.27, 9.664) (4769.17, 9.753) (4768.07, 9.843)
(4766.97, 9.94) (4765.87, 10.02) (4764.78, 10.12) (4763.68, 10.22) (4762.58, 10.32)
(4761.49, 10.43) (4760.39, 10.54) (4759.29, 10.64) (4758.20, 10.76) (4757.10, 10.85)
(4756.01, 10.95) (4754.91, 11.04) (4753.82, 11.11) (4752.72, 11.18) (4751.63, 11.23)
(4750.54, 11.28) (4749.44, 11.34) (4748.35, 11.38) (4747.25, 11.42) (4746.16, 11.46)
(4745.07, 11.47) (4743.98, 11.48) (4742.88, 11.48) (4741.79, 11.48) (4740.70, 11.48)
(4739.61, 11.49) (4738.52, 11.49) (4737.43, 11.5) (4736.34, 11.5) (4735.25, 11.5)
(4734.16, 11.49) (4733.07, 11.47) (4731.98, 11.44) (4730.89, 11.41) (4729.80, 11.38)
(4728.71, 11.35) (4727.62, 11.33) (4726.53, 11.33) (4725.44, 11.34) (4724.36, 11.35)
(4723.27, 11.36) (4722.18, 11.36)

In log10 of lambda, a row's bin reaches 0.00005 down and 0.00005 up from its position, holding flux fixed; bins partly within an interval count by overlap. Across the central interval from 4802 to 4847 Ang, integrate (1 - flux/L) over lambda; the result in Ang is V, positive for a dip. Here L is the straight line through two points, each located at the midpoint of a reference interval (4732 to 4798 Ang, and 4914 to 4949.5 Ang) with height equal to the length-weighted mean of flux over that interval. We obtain 6.8 Ang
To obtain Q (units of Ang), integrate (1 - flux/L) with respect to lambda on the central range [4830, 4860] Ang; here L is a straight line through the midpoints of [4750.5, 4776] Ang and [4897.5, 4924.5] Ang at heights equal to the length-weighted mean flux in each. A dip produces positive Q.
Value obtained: 3.8 Ang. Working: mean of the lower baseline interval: 10.3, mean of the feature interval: 7.7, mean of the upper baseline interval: 7.66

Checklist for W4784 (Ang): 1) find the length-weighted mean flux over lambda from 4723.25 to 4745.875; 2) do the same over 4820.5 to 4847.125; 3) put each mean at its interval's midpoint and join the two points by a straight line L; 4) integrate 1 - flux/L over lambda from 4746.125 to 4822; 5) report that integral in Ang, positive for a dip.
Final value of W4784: 3.9 Ang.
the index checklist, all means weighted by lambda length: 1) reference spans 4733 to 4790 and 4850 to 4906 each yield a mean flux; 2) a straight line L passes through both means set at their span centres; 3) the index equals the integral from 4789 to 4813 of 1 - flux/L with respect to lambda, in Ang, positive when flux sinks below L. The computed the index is 3.1 Ang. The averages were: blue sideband 10.3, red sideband 7.64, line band 8.18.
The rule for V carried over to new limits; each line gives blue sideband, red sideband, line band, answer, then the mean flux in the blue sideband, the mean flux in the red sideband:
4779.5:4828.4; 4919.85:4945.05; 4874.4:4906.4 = 1.1 Ang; 8.16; 7.74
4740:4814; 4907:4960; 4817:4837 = 2.6 Ang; 9.47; 7.71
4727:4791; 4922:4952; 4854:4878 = 3.1 Ang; 10.4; 7.75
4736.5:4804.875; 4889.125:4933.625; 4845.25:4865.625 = 1.9 Ang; 9.77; 7.67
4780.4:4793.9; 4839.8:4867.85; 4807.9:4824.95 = 0.8 Ang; 8.62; 7.72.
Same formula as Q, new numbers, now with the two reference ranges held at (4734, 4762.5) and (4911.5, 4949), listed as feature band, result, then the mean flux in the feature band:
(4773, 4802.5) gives 5.2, 8.61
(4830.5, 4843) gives 2.4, 7.7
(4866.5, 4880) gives 1.9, 7.55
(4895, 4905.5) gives 0.8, 7.66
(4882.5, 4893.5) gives 1.2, 7.61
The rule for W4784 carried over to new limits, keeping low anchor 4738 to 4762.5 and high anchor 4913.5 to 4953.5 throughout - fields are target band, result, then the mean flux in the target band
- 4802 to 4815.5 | 2.74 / 8.03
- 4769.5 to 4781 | 1.57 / 9.24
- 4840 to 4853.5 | 2.38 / 7.71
